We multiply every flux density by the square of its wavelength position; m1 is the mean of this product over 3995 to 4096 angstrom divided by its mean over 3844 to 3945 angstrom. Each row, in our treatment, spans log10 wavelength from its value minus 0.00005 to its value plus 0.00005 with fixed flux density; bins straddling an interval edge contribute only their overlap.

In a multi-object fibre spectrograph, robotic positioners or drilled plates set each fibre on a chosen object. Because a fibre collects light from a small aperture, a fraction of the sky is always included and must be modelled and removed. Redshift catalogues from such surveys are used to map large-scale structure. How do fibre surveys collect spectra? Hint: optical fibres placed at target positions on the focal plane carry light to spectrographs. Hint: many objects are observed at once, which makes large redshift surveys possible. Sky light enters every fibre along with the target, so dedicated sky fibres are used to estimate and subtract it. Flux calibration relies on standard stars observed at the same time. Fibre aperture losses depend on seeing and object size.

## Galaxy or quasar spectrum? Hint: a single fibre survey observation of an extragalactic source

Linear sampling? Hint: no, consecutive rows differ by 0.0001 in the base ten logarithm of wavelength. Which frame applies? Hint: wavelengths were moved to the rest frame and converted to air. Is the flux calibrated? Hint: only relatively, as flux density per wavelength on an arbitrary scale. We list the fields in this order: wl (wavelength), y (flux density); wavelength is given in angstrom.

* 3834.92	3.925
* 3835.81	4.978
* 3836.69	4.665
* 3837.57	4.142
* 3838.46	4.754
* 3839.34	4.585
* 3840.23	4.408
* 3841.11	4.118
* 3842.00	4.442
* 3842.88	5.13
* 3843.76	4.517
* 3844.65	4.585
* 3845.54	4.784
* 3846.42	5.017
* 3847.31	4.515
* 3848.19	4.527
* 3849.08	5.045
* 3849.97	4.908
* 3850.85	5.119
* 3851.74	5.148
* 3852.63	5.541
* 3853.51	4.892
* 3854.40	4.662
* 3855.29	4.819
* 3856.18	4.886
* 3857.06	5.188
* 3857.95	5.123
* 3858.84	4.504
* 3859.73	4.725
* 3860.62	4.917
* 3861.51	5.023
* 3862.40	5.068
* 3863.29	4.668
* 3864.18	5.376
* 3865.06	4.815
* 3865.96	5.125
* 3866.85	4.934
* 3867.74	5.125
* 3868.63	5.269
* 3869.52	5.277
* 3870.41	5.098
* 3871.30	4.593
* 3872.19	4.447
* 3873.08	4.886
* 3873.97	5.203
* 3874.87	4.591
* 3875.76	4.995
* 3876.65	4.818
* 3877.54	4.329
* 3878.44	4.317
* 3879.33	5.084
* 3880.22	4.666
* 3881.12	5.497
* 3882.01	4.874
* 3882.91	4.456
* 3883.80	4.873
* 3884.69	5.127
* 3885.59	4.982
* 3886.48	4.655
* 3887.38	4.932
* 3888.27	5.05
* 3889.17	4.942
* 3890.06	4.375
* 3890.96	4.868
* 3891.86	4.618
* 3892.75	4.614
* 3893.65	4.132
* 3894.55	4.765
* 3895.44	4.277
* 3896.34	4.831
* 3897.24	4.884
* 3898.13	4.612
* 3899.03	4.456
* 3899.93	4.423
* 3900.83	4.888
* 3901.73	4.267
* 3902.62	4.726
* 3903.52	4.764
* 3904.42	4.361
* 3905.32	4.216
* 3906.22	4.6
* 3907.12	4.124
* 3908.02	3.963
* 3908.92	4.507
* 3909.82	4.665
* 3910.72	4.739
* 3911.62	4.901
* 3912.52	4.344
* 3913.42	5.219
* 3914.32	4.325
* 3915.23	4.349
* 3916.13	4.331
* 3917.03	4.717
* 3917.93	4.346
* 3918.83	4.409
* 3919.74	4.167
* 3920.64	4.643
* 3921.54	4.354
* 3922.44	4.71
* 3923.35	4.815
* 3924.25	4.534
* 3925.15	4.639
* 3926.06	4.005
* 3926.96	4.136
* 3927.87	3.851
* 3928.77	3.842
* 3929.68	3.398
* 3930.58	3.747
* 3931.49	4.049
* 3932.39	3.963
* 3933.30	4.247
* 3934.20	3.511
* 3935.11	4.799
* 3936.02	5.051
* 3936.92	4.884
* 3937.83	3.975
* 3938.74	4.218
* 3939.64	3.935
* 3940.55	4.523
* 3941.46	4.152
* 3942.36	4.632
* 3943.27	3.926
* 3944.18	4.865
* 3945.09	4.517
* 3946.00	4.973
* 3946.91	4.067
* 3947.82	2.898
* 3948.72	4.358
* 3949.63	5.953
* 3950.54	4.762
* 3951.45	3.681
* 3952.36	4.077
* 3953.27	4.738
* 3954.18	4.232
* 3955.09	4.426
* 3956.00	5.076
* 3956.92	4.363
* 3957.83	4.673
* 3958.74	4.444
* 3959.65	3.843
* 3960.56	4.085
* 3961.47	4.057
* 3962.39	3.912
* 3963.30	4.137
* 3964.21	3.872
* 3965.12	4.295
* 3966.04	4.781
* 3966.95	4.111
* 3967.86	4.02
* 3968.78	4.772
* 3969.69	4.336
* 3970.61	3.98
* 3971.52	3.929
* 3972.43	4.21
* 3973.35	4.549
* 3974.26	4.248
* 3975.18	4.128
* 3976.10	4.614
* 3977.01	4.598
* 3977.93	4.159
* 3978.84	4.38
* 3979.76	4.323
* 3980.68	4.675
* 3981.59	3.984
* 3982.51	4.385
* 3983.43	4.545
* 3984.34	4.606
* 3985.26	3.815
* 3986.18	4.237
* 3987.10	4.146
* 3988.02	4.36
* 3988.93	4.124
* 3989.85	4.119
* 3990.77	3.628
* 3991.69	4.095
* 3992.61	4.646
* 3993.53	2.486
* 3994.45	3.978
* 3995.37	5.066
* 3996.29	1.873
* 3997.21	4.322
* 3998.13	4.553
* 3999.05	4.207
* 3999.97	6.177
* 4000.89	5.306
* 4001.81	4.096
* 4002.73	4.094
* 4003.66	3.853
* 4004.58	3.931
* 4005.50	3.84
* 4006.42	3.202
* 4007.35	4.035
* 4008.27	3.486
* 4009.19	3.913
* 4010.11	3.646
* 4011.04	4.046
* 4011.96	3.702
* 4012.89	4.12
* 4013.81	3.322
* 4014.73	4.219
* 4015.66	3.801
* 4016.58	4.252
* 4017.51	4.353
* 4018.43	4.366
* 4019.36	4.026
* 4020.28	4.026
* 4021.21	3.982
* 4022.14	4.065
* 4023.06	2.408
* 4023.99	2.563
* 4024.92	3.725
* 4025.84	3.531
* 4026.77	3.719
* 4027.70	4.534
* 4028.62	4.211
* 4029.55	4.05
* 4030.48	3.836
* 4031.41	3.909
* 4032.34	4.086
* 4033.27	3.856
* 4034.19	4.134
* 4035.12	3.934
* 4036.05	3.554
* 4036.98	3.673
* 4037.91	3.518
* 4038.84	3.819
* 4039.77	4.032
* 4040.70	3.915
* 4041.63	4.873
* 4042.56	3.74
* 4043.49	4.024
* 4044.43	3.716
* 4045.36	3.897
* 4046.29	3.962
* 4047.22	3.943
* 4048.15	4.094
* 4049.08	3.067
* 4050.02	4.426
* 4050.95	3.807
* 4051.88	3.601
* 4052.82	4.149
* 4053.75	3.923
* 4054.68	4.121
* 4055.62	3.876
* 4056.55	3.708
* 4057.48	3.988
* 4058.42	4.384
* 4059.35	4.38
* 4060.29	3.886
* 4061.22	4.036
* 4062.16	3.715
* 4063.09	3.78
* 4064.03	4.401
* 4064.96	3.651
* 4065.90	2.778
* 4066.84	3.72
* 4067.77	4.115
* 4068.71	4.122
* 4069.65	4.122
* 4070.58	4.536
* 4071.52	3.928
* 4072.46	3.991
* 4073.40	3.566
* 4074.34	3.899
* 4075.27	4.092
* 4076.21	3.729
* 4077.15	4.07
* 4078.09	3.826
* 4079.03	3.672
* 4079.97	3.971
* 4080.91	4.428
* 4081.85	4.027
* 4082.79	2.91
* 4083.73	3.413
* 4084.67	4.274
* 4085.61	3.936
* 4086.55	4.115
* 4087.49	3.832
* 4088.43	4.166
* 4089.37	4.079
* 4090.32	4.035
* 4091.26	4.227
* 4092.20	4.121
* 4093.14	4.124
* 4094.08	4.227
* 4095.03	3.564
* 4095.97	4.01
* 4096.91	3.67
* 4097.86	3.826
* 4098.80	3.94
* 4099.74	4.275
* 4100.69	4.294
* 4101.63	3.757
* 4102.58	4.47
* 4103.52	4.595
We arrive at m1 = 0.92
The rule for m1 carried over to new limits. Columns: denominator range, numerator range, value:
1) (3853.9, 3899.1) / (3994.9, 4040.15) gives 0.88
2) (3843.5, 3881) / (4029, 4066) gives 0.88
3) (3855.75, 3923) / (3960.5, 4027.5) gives 0.91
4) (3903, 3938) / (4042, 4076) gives 0.96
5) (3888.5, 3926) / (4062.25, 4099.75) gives 0.94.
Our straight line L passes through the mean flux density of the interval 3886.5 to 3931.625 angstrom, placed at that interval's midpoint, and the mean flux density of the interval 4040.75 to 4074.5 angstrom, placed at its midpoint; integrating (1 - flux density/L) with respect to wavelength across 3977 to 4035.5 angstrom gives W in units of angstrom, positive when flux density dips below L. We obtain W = 1.5 angstrom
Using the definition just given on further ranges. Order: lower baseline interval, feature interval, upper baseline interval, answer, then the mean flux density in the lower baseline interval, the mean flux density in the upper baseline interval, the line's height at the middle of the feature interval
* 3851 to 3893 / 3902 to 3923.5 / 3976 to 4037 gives 0.6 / 4.9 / 4.02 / 4.63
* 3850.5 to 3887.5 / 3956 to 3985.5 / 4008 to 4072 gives 0.1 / 4.92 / 3.9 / 4.31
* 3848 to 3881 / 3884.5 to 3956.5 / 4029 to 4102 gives 3.0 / 4.92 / 3.93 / 4.64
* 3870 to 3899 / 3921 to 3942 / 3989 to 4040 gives 1.0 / 4.76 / 3.93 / 4.46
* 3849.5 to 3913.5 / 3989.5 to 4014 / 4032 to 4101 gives 1.4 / 4.78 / 3.94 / 4.23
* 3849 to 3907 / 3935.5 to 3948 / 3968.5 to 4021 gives 0.2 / 4.81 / 4.14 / 4.44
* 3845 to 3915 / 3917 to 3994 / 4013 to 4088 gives 2.0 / 4.78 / 3.9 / 4.39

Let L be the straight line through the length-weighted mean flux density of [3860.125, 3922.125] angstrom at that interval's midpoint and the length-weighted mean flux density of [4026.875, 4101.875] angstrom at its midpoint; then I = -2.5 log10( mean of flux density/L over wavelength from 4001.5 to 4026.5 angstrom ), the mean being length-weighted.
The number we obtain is 0.101 mag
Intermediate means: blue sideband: 4.71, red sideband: 3.94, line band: 3.8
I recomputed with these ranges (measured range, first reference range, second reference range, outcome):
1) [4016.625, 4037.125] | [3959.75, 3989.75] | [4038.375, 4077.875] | 0.06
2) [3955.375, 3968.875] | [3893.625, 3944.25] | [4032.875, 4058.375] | -0.01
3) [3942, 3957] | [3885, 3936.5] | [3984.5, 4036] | -0.04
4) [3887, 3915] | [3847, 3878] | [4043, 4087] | 0.03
